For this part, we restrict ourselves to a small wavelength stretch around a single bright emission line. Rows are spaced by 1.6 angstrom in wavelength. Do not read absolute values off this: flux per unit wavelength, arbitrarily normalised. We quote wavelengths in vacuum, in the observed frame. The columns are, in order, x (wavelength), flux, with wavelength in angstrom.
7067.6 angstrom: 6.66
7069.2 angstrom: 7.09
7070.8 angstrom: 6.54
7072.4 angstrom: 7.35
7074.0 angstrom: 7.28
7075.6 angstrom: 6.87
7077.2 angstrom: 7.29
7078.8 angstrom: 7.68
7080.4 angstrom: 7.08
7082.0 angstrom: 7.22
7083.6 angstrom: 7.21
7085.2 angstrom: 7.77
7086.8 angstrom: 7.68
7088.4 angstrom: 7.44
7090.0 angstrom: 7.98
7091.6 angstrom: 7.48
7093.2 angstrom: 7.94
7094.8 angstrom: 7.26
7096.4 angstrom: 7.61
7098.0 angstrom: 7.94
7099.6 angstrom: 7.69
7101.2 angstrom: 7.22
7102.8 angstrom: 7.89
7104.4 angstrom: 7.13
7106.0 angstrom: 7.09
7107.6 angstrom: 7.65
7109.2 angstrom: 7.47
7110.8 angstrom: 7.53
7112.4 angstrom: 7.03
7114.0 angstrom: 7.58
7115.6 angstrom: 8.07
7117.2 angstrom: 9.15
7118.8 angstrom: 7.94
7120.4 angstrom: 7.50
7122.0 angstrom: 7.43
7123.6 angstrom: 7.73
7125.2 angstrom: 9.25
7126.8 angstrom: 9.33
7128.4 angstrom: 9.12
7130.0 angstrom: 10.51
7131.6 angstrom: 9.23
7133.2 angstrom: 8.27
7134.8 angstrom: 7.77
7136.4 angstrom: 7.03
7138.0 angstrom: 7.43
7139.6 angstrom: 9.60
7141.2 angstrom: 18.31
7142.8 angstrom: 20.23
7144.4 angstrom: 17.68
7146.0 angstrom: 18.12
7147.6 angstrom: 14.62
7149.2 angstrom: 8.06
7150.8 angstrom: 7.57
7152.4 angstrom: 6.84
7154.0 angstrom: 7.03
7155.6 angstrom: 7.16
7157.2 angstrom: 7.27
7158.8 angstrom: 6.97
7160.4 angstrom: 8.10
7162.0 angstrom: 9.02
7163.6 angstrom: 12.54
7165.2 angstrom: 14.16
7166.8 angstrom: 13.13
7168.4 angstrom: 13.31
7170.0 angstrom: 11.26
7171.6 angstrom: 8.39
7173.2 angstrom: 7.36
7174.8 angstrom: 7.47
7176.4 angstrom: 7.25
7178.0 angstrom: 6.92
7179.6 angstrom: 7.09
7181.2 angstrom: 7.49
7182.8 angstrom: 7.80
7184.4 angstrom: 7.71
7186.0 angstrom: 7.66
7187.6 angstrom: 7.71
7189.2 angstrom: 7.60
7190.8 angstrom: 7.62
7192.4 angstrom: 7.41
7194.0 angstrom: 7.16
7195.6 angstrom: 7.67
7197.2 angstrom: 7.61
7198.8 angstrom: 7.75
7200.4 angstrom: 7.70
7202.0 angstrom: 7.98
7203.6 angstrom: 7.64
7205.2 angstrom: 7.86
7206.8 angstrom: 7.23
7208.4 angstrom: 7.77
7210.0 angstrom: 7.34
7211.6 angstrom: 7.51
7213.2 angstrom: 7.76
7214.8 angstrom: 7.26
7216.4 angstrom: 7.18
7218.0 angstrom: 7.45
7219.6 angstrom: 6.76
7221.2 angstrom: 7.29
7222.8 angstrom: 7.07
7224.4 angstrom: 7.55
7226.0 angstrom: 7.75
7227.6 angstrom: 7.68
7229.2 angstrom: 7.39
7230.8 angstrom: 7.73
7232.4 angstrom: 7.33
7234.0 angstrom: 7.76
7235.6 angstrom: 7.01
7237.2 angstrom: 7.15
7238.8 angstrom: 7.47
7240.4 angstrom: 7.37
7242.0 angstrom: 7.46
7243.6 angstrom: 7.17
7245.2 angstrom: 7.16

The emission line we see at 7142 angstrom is Halpha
